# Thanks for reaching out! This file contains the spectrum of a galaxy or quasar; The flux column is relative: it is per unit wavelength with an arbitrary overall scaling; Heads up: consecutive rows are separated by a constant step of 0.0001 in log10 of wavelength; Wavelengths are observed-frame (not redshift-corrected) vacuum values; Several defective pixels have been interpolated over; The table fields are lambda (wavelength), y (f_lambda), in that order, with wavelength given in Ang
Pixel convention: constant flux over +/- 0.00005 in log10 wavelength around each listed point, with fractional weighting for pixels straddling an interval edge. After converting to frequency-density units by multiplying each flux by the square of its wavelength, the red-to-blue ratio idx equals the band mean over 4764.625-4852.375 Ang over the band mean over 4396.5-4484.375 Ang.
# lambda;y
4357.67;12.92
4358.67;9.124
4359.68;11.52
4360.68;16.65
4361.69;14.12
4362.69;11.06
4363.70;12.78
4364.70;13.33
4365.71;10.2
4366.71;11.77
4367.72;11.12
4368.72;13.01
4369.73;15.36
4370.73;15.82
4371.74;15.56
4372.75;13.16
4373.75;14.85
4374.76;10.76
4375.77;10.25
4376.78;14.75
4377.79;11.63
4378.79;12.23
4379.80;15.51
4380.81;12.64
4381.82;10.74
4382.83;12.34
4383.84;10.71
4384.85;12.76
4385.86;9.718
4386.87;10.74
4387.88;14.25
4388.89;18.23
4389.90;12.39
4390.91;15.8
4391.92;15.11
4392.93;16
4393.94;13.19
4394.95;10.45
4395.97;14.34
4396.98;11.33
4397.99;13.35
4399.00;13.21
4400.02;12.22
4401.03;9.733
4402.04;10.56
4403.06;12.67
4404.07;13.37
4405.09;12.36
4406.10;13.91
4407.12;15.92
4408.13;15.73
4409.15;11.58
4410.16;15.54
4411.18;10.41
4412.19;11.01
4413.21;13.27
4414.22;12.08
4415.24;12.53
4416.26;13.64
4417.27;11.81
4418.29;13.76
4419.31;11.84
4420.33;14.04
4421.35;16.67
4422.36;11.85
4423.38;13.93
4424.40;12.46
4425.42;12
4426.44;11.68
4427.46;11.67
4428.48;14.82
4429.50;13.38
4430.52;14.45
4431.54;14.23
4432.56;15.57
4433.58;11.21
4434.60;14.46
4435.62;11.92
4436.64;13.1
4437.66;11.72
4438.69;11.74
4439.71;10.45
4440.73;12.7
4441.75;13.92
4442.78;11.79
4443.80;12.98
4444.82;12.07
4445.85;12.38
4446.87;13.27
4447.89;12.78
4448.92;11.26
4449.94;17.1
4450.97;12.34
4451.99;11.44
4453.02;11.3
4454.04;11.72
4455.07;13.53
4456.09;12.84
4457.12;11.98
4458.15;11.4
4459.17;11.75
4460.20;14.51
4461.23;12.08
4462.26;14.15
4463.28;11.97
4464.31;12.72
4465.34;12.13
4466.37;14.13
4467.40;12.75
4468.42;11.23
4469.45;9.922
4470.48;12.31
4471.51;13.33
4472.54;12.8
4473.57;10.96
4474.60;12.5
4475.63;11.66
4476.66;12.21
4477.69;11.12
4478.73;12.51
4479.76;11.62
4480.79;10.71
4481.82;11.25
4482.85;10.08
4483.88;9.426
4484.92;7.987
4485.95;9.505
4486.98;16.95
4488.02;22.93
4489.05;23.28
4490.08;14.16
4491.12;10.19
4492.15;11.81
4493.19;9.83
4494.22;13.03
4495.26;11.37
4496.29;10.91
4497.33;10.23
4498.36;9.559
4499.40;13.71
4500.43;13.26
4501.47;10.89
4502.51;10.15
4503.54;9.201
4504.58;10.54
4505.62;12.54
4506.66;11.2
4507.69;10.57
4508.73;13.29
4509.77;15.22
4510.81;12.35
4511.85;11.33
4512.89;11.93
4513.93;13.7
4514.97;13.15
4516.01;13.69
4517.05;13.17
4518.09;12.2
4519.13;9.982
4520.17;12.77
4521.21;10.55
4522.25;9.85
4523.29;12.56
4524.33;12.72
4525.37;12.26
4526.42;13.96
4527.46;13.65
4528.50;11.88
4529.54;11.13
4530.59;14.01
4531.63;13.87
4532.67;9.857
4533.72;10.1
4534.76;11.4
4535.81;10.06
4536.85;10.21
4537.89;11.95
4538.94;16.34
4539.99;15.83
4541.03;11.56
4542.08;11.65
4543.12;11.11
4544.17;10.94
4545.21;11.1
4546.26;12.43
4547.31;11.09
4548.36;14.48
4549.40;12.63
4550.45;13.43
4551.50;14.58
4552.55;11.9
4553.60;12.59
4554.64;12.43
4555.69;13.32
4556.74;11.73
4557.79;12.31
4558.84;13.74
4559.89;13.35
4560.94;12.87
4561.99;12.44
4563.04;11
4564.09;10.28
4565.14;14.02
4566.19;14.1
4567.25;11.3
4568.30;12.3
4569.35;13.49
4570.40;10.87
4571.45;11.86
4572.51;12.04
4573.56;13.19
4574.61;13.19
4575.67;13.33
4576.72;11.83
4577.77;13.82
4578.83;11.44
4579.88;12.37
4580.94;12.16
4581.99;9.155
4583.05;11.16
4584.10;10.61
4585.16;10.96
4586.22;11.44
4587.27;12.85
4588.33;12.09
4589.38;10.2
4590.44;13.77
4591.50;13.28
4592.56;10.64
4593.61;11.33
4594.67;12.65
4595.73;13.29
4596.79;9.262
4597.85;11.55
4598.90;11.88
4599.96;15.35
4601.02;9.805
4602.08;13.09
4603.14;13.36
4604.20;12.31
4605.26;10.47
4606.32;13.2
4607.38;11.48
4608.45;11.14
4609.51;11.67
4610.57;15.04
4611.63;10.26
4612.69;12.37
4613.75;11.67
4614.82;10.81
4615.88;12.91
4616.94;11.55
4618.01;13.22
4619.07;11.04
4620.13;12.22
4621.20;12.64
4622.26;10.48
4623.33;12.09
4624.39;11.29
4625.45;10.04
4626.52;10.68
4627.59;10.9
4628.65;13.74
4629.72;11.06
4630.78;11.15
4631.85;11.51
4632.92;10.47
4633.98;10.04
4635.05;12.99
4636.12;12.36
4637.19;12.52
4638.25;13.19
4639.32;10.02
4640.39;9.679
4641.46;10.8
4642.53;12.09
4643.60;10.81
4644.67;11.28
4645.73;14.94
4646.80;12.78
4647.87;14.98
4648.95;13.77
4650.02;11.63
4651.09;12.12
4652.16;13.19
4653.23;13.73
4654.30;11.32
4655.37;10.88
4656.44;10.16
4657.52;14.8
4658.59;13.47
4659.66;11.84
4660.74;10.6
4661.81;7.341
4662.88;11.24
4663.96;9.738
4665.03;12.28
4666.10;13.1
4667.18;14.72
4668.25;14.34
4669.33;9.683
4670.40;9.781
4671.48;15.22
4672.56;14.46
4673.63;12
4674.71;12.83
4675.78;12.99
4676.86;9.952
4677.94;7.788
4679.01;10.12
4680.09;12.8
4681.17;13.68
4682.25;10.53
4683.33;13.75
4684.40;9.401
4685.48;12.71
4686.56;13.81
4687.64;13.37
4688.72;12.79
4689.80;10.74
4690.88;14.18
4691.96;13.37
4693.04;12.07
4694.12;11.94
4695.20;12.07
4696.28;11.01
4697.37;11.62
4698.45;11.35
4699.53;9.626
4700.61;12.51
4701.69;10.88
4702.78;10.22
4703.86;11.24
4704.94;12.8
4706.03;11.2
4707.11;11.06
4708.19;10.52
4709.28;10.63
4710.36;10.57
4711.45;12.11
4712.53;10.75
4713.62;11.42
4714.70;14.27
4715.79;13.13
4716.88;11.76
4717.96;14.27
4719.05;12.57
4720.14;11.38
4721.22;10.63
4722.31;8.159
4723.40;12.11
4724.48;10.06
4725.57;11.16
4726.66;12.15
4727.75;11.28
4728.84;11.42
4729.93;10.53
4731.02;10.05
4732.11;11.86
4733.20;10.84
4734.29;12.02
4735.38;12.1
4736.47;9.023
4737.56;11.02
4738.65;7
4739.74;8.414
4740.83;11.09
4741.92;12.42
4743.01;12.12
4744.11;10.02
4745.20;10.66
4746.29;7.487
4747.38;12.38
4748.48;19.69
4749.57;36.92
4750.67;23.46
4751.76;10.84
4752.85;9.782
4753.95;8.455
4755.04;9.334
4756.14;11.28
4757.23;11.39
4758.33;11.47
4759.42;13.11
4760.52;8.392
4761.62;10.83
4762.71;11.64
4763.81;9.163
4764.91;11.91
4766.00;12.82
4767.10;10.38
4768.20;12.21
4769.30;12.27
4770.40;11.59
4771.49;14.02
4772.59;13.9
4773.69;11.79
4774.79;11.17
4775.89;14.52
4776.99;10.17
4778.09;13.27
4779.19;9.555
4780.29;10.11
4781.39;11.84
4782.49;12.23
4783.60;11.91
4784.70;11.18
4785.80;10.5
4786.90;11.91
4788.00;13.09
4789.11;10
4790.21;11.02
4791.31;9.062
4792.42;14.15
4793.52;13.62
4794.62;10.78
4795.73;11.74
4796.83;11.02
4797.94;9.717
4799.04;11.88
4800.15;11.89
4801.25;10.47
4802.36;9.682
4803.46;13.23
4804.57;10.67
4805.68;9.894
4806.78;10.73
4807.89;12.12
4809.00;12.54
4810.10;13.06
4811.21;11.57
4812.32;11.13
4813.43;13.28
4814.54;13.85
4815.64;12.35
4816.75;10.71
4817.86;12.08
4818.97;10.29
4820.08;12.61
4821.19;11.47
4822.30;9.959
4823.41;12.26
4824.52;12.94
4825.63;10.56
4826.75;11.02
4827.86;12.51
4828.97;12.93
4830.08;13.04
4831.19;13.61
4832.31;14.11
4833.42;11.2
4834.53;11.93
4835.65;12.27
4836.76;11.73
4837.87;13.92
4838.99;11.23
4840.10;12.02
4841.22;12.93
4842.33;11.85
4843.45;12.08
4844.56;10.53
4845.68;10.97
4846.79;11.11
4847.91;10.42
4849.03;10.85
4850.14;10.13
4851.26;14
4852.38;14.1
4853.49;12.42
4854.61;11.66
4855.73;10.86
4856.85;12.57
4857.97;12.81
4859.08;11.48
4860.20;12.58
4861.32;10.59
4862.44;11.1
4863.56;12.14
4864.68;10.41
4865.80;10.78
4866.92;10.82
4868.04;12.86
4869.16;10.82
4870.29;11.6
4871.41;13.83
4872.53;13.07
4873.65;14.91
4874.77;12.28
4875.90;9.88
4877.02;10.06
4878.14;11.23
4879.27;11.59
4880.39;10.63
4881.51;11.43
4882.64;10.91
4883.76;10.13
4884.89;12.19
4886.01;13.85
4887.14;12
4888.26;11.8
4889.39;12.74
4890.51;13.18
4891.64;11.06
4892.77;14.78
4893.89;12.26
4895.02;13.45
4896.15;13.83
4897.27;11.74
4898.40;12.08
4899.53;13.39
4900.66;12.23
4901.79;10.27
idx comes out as 1.1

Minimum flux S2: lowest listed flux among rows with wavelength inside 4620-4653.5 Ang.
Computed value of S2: 9.679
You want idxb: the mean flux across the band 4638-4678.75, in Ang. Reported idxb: 12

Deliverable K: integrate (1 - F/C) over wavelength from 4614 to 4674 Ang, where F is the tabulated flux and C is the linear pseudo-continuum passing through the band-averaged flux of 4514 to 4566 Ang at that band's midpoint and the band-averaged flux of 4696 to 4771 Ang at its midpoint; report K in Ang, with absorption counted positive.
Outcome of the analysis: 0.51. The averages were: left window 12.4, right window 11.7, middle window 11.9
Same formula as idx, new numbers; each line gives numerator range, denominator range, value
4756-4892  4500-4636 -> 1.09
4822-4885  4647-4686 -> 1.06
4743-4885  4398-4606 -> 1.10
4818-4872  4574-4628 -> 1.11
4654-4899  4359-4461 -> 1.08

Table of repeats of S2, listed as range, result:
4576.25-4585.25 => 9.155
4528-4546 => 9.857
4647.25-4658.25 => 10.16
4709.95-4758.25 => 7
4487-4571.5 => 9.201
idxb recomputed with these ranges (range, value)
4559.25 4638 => 12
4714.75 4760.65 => 12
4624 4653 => 11.9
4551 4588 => 12.3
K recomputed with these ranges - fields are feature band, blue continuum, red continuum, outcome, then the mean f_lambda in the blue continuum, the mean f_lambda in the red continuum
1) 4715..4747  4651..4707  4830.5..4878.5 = 2.6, 11.9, 11.9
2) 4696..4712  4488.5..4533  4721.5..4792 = 1.0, 12.2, 11.8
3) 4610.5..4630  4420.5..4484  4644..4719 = 0.7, 12.5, 12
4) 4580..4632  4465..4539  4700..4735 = 0.1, 12.1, 11.4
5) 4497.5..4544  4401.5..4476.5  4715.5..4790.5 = 1.8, 12.7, 11.9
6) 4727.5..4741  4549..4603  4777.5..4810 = 1.3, 12.2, 11.4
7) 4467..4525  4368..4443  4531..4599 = 1.9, 13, 12.2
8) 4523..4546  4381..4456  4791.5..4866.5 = 0.7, 12.9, 11.8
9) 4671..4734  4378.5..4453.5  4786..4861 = 2.2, 12.9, 11.8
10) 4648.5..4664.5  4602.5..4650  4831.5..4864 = 0.2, 11.9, 11.9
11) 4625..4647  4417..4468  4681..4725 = 0.9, 12.8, 11.7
